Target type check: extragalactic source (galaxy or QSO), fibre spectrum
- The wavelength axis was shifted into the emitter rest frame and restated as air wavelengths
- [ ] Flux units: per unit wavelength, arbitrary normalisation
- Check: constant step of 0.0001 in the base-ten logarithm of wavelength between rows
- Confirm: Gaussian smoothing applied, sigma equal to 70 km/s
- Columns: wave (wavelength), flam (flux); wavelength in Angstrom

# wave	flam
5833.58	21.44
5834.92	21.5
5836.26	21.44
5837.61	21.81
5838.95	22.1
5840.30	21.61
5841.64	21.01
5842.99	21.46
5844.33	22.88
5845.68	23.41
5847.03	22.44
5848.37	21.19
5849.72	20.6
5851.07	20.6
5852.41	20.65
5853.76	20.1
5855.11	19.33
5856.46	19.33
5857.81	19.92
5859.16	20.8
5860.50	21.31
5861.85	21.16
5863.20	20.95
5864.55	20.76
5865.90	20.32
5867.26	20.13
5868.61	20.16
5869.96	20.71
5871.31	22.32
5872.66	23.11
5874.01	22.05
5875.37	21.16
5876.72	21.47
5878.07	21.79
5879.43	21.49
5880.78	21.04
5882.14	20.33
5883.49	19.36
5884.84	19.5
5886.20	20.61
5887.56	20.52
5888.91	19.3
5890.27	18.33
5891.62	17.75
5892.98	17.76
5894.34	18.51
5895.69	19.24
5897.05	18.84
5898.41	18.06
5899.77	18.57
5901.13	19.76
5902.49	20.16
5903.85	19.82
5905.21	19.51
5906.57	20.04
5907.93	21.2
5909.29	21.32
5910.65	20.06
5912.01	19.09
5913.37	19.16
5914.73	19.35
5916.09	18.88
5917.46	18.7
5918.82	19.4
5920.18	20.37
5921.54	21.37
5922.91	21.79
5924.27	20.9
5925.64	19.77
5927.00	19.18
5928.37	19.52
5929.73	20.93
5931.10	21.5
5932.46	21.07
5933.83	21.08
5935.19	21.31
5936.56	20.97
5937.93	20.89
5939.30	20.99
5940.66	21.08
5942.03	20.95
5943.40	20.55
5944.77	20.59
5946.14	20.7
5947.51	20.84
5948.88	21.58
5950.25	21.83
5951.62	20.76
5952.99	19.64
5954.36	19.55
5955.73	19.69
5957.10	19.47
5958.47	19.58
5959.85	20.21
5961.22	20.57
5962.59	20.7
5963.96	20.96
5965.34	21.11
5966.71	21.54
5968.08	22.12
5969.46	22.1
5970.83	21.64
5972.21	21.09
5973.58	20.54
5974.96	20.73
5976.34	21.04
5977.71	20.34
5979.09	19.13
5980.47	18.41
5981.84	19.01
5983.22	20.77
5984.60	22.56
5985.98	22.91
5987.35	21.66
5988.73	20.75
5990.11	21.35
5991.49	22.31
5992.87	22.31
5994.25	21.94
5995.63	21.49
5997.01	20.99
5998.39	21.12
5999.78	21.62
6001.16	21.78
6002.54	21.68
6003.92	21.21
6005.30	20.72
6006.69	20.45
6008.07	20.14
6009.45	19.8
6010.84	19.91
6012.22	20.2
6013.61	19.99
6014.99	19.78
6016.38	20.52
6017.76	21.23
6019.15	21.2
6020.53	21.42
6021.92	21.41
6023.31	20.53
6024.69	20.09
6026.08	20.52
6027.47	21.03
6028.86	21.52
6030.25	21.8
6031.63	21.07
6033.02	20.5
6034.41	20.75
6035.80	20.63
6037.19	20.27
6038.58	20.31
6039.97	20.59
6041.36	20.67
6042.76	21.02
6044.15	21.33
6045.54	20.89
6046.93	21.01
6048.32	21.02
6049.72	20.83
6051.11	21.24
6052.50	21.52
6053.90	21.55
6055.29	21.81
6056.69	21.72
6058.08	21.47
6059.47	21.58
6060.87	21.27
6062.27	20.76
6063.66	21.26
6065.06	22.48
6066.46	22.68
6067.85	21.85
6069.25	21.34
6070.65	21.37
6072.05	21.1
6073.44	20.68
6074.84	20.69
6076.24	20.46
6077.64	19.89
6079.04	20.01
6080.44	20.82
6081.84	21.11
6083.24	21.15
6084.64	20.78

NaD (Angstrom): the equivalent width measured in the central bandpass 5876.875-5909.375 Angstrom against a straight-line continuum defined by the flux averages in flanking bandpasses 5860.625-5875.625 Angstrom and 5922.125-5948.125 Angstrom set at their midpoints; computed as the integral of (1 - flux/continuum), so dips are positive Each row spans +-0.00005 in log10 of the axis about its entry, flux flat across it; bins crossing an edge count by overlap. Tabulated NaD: 2.0 Angstrom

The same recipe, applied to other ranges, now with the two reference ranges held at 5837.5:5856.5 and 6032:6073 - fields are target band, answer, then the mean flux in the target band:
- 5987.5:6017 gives 0.3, 21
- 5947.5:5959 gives 0.5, 20.3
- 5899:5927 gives 1.7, 19.9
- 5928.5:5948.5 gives 0.3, 20.9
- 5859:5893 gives 1.1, 20.6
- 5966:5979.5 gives 0.1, 21.1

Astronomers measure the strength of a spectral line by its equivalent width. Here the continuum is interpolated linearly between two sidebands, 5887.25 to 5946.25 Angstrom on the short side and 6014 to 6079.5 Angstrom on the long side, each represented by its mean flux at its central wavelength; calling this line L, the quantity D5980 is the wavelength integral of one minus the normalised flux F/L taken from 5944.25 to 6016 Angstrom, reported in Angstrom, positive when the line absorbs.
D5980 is -1.2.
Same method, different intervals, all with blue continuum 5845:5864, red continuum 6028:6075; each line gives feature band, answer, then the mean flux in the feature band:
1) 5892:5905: 1.2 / 18.9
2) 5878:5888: 0.2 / 20.5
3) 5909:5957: 1.3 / 20.4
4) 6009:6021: 0.4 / 20.4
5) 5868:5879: -0.4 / 21.6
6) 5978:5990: 0.2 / 20.7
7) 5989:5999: -0.2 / 21.6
